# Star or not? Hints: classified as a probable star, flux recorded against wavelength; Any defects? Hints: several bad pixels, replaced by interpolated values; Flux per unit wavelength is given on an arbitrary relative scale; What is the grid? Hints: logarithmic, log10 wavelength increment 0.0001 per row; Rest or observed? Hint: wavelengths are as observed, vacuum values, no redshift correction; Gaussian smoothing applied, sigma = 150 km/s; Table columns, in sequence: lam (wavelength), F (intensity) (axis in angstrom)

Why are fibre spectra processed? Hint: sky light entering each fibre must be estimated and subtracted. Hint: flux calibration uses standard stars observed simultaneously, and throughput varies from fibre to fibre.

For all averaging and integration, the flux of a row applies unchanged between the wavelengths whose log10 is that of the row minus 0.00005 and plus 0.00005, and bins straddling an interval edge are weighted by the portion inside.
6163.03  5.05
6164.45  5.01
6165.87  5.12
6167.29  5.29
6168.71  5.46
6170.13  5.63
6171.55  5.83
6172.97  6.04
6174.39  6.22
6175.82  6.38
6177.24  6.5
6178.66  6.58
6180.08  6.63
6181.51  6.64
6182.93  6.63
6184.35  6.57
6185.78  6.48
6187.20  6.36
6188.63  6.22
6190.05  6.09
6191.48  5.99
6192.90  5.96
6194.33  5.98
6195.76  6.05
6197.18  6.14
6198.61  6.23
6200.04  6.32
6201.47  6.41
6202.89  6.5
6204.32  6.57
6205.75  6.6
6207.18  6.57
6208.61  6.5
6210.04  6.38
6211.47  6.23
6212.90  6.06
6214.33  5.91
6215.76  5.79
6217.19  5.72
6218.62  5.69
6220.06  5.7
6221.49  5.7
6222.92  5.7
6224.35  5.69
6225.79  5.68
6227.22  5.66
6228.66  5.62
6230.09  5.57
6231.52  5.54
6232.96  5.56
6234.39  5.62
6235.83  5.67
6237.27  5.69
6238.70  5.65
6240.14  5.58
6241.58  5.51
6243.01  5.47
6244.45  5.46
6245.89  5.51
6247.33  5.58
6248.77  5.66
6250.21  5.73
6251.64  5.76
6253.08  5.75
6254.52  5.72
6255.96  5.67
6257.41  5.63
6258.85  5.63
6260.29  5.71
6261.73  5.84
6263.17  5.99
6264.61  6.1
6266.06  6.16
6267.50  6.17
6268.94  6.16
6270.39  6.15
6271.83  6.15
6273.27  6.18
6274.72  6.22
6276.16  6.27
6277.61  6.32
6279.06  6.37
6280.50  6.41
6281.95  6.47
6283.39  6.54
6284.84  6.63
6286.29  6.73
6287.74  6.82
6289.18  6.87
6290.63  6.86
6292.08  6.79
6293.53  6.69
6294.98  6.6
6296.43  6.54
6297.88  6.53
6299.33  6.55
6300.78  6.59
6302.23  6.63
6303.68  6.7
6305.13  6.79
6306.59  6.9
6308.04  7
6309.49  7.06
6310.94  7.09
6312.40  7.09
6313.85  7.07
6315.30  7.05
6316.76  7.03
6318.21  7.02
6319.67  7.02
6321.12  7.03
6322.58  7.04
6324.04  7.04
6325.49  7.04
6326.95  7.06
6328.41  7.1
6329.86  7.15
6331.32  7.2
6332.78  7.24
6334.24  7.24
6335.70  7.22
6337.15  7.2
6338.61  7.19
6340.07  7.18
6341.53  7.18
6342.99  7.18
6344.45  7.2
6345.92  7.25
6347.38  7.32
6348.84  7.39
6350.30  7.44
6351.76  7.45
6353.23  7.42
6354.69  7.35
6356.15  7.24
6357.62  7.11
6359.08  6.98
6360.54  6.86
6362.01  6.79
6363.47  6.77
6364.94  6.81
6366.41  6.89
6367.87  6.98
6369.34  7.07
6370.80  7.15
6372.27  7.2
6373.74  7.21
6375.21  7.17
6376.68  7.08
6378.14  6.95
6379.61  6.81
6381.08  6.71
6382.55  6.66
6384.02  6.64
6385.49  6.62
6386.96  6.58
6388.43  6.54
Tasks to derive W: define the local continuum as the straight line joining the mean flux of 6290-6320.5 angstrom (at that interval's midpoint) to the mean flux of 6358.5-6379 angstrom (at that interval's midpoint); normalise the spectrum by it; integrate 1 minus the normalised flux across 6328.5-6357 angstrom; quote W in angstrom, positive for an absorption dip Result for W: -1.36 angstrom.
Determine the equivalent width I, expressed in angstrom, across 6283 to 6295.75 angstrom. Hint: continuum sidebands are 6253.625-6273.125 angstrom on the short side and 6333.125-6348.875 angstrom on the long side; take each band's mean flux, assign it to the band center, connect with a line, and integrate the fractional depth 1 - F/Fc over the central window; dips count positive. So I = -0.73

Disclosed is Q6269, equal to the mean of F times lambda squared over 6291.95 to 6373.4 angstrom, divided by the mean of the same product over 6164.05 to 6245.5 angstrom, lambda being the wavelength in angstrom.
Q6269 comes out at 1.2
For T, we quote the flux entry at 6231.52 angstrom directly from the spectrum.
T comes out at 5.54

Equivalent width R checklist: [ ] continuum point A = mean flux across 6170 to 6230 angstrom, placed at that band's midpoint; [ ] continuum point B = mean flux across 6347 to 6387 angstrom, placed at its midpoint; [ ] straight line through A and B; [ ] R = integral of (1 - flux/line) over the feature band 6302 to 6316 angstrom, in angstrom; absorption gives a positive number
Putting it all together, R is -0.5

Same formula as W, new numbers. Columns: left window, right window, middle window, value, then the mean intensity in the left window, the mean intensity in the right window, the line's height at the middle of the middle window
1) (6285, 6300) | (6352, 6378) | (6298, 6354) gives -1.74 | 6.7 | 7.07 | 6.87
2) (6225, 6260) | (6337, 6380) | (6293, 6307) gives -0.61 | 5.62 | 7.13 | 6.37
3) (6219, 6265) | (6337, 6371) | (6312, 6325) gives -0.72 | 5.66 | 7.14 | 6.67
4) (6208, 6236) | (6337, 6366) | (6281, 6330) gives -1.28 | 5.8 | 7.16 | 6.68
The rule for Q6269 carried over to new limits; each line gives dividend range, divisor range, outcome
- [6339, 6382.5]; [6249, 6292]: 1.18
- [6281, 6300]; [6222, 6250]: 1.21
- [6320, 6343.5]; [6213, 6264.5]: 1.30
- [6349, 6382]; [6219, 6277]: 1.27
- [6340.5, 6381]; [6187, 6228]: 1.23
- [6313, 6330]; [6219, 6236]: 1.29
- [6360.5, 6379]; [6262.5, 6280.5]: 1.17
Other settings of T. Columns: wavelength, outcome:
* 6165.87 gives 5.12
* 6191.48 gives 5.99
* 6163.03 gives 5.05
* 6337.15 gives 7.2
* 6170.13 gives 5.63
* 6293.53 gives 6.69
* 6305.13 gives 6.79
